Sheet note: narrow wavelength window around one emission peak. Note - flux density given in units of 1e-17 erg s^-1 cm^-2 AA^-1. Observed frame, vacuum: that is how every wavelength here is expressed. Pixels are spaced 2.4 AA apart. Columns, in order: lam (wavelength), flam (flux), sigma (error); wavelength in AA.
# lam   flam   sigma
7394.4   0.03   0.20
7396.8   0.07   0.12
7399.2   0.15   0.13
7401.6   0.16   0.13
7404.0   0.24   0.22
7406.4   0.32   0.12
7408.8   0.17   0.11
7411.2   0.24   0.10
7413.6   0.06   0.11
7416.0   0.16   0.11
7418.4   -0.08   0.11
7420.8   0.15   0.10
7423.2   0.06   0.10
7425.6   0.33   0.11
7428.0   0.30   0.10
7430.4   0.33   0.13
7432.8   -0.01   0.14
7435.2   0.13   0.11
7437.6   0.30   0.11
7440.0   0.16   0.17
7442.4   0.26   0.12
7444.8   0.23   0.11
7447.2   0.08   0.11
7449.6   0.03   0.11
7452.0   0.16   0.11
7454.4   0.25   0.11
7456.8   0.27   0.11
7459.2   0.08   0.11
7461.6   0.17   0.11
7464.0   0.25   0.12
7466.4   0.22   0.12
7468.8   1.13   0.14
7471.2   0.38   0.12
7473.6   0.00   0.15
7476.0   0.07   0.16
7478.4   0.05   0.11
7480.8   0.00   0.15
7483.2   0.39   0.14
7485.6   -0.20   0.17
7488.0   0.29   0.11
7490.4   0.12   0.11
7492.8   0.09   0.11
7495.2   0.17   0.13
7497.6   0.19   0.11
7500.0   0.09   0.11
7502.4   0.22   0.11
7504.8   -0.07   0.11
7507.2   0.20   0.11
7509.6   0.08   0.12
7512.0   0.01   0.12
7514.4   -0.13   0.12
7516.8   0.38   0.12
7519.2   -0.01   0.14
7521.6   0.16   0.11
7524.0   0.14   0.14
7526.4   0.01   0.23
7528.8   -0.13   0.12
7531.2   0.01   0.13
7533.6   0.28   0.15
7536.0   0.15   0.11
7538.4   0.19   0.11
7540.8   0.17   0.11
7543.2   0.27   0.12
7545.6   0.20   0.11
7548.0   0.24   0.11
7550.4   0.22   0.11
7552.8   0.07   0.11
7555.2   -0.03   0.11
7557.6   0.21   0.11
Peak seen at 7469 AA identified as H-alpha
